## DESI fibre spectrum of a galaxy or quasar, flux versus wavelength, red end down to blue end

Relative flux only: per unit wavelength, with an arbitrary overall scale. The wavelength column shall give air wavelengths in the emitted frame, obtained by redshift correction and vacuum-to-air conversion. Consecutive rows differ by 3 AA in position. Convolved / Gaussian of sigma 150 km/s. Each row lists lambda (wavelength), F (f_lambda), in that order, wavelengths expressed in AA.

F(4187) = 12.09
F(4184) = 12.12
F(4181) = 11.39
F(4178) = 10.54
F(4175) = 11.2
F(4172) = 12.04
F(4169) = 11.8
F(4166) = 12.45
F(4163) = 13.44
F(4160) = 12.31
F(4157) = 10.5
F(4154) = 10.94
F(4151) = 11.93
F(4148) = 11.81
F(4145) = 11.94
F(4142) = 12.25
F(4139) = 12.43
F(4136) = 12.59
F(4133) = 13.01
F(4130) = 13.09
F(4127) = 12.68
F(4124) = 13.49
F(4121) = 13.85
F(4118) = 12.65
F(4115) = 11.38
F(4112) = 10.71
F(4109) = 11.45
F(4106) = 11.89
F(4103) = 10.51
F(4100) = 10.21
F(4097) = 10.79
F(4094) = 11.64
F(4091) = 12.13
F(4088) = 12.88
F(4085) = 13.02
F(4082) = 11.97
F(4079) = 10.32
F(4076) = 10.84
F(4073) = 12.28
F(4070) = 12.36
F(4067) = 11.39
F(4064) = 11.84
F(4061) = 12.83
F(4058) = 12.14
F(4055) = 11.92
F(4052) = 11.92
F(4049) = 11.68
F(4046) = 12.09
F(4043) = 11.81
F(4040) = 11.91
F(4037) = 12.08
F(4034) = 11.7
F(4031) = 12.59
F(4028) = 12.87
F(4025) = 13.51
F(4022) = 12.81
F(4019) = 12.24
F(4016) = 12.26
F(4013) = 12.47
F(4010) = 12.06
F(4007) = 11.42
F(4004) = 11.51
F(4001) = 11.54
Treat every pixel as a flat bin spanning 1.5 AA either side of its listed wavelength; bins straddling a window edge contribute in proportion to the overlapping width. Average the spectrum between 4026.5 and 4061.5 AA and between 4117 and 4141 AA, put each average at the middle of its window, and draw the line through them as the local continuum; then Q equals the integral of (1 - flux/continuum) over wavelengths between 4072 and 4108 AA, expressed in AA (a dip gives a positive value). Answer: 2.98 AA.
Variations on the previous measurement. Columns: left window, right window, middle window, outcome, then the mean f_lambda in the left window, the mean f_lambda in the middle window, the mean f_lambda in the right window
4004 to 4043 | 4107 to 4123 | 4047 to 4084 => 1.1 AA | 12.3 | 11.8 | 12.1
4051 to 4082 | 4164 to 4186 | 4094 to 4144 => -1.3 AA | 11.8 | 12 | 11.7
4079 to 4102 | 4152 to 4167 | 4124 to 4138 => -1.3 AA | 11.7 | 12.9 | 11.9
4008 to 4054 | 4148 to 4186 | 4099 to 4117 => 1.3 AA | 12.3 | 11.1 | 11.7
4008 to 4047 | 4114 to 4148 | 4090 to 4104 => 1.7 AA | 12.3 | 11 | 12.7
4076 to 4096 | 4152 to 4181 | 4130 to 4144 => -1.0 AA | 11.9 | 12.6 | 11.7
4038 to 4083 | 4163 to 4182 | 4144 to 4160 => 0.3 AA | 11.8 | 11.5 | 11.7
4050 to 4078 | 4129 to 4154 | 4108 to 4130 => -0.4 AA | 11.9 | 12.4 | 12.3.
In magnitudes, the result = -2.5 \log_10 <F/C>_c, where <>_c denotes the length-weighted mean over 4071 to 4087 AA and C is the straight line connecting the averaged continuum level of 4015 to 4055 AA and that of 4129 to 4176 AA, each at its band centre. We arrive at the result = 0.04 mag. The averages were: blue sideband 12.3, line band 11.7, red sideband 12.1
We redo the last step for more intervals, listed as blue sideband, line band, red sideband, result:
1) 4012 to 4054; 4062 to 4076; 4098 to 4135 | 0.028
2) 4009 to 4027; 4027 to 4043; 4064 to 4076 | 0.015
